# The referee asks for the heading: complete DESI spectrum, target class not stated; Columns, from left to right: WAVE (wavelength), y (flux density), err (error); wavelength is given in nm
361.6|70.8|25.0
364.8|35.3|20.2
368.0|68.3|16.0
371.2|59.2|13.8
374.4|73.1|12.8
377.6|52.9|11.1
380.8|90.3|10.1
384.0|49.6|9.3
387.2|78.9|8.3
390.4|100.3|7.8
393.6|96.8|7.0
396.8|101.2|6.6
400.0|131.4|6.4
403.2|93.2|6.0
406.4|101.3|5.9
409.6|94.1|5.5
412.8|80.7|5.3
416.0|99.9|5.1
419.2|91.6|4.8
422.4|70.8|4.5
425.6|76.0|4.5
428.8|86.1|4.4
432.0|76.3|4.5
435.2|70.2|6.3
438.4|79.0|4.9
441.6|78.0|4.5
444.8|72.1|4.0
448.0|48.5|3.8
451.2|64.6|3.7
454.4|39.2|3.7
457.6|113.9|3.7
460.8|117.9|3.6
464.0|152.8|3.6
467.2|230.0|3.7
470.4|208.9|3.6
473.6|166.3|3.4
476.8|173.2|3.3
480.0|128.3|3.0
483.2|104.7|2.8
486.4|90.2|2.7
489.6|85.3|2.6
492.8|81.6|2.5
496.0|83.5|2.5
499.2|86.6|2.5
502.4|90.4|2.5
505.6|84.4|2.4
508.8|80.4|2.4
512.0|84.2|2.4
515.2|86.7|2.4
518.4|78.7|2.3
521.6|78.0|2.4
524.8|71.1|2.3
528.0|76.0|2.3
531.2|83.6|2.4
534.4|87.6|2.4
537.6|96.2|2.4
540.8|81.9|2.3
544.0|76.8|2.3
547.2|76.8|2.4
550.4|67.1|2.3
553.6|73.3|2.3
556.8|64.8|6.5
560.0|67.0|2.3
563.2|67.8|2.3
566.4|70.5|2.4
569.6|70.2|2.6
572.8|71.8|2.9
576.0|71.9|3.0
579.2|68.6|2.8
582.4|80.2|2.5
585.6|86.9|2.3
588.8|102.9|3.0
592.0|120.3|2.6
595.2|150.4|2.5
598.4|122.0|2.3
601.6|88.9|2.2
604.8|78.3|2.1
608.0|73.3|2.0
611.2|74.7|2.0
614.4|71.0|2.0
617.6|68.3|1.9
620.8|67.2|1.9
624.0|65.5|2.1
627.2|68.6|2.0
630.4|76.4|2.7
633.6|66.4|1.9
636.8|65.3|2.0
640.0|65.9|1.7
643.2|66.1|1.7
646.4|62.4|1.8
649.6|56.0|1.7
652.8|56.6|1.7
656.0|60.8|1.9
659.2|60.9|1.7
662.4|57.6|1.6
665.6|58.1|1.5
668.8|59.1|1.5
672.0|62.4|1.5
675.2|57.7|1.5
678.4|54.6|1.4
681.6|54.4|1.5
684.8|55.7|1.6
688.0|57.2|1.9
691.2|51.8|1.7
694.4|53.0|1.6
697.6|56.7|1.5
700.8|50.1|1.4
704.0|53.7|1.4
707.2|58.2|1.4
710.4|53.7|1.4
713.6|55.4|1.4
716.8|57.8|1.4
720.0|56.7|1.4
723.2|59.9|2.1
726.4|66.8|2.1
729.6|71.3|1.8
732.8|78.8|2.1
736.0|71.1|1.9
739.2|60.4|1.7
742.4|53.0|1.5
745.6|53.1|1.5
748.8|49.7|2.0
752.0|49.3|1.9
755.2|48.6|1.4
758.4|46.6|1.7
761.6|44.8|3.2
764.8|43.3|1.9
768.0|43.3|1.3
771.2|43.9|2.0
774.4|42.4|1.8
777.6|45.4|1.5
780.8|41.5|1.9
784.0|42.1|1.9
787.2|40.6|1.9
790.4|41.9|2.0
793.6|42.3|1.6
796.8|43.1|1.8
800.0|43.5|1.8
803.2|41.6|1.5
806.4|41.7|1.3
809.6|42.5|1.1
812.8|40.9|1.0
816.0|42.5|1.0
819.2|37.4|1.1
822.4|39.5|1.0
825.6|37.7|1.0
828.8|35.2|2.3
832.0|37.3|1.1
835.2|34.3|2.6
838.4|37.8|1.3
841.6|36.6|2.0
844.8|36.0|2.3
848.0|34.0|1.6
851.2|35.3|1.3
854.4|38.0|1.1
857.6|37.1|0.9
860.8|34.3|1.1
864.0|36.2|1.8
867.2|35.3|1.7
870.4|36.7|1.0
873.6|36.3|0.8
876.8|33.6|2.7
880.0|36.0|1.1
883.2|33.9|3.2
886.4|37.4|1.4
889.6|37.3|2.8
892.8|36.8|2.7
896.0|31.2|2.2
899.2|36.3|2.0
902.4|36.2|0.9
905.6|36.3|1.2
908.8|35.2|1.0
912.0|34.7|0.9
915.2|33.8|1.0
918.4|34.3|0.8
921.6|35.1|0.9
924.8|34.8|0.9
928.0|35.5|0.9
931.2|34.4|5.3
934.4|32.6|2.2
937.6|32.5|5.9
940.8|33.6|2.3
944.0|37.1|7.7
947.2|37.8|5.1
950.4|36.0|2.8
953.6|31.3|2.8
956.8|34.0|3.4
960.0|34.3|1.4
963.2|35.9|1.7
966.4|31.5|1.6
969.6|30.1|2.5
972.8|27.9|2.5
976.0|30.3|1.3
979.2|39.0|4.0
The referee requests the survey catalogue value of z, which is 2.844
